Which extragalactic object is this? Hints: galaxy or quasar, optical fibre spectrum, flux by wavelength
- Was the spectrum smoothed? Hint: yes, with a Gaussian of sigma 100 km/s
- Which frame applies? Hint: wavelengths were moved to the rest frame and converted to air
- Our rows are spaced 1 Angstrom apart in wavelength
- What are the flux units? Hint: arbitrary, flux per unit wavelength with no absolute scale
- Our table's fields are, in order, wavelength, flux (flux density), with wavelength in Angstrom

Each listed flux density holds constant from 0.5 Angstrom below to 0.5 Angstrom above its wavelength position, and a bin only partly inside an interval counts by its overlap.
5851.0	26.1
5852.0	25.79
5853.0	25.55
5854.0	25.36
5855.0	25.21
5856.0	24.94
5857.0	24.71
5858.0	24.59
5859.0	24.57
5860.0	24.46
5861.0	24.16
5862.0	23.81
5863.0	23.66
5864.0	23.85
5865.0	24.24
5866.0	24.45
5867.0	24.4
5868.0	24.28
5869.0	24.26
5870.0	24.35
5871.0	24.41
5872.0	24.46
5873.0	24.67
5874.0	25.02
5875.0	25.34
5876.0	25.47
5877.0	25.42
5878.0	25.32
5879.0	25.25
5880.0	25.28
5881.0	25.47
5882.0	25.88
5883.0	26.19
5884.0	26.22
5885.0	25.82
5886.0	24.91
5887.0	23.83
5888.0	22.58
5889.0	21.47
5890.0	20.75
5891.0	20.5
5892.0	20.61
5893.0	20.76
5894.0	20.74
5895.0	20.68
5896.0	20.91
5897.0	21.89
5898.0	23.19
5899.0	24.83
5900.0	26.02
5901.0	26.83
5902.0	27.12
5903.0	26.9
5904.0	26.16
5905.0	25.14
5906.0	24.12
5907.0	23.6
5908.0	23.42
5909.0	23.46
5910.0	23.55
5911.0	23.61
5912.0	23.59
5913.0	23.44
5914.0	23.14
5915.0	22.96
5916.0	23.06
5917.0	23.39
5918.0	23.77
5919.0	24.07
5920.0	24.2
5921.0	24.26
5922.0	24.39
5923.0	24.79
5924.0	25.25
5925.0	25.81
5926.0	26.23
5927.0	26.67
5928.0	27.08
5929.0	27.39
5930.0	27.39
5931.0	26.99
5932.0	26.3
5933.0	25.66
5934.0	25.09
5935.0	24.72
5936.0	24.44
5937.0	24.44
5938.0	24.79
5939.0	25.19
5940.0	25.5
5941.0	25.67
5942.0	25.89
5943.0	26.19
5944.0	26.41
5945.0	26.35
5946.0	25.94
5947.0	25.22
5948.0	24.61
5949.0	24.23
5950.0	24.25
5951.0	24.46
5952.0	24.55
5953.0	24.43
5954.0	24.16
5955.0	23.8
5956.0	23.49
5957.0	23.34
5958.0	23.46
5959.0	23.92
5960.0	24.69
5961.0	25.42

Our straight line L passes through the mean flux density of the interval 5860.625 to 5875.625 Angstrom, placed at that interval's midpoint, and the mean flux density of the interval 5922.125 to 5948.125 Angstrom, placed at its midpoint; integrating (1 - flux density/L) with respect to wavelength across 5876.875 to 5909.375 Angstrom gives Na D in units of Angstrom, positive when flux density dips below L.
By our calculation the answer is 1.21 Angstrom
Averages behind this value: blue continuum 24.4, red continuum 25.8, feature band 24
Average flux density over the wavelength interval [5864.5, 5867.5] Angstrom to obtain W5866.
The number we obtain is 24.4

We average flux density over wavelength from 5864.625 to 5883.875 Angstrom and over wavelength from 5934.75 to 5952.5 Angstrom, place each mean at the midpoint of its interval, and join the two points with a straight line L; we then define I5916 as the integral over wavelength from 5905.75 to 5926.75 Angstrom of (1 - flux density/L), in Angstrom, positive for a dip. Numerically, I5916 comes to 0.9 Angstrom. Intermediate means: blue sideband 25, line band 24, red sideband 25.2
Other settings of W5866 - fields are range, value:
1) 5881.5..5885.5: 26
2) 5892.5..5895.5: 20.7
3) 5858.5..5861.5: 24.4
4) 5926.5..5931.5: 27.1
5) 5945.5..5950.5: 24.9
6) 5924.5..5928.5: 26.4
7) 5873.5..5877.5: 25.3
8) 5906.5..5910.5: 23.5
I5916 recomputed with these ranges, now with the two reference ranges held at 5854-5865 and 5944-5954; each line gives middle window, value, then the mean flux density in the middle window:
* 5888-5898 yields 1.4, 21.1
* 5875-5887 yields -0.5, 25.5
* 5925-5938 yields -0.6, 26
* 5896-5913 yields 0.2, 24.4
